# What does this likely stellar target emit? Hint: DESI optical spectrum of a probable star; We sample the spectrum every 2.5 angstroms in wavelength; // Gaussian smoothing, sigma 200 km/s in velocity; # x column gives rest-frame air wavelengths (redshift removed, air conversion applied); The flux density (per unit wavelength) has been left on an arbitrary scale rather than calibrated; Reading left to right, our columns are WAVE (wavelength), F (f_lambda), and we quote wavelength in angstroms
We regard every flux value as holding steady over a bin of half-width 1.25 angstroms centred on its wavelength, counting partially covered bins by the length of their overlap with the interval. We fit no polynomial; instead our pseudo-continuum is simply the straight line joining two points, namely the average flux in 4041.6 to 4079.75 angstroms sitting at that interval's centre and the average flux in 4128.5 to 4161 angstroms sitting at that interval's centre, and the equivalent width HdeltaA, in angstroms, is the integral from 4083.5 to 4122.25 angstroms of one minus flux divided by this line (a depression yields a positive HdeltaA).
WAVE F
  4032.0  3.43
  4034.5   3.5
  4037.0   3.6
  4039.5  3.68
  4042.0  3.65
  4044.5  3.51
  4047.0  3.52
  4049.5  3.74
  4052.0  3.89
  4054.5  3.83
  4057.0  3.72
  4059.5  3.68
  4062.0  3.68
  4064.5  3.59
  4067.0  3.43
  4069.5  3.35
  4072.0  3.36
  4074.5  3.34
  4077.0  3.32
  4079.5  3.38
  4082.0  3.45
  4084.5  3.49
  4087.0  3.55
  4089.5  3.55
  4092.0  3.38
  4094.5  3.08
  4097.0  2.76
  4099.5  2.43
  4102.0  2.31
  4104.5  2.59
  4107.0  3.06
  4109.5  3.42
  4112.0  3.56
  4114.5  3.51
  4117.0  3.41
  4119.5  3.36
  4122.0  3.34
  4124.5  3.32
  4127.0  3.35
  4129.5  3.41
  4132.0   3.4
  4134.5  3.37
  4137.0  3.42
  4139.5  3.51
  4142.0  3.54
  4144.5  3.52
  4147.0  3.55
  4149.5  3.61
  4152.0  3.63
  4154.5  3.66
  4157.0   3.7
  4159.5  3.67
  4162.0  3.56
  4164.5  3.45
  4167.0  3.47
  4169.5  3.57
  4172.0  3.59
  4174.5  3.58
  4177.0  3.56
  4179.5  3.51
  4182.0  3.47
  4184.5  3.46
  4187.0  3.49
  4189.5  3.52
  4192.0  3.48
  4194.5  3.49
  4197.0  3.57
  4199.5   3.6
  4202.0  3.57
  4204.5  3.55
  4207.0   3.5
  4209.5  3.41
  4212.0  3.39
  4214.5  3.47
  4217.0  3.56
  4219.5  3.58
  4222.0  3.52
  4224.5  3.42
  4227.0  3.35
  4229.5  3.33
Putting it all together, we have 4.2 angstroms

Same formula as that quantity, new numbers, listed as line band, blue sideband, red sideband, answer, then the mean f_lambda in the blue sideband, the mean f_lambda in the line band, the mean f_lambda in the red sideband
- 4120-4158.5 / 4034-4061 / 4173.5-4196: 0.79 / 3.67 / 3.49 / 3.51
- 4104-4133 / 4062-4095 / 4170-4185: 1.17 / 3.42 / 3.33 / 3.53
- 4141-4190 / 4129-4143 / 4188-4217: -1.21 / 3.44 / 3.56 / 3.51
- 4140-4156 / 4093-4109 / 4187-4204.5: -2.26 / 2.75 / 3.58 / 3.54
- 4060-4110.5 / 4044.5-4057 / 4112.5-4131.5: 4.72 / 3.72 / 3.23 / 3.39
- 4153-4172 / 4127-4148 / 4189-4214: -0.59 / 3.46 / 3.58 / 3.51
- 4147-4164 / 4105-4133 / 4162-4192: -0.82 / 3.36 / 3.62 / 3.52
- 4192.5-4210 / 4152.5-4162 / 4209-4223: 0.02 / 3.66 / 3.53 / 3.49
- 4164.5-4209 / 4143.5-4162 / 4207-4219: 0.12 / 3.62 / 3.52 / 3.47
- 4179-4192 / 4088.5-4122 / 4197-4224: -0.26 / 3.11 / 3.49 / 3.51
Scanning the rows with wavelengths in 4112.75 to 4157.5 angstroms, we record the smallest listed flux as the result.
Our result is 3.32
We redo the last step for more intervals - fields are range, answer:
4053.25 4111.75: 2.31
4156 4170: 3.45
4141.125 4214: 3.39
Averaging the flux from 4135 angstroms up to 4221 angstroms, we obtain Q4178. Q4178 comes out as 3.53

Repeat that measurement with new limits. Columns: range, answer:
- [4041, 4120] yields 3.37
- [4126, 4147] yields 3.45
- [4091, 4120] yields 3.06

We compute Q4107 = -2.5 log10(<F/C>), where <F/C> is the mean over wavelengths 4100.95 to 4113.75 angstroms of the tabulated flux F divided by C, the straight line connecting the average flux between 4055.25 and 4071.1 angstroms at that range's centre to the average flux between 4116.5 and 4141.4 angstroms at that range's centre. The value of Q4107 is 0.15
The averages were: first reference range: 3.58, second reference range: 3.39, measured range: 3.02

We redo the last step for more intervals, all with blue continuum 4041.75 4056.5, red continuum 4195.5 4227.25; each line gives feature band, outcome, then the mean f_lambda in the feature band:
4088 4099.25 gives 0.164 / 3.13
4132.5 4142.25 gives 0.044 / 3.45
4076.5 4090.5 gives 0.058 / 3.46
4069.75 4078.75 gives 0.100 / 3.34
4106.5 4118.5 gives 0.064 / 3.41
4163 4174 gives 0.009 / 3.53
